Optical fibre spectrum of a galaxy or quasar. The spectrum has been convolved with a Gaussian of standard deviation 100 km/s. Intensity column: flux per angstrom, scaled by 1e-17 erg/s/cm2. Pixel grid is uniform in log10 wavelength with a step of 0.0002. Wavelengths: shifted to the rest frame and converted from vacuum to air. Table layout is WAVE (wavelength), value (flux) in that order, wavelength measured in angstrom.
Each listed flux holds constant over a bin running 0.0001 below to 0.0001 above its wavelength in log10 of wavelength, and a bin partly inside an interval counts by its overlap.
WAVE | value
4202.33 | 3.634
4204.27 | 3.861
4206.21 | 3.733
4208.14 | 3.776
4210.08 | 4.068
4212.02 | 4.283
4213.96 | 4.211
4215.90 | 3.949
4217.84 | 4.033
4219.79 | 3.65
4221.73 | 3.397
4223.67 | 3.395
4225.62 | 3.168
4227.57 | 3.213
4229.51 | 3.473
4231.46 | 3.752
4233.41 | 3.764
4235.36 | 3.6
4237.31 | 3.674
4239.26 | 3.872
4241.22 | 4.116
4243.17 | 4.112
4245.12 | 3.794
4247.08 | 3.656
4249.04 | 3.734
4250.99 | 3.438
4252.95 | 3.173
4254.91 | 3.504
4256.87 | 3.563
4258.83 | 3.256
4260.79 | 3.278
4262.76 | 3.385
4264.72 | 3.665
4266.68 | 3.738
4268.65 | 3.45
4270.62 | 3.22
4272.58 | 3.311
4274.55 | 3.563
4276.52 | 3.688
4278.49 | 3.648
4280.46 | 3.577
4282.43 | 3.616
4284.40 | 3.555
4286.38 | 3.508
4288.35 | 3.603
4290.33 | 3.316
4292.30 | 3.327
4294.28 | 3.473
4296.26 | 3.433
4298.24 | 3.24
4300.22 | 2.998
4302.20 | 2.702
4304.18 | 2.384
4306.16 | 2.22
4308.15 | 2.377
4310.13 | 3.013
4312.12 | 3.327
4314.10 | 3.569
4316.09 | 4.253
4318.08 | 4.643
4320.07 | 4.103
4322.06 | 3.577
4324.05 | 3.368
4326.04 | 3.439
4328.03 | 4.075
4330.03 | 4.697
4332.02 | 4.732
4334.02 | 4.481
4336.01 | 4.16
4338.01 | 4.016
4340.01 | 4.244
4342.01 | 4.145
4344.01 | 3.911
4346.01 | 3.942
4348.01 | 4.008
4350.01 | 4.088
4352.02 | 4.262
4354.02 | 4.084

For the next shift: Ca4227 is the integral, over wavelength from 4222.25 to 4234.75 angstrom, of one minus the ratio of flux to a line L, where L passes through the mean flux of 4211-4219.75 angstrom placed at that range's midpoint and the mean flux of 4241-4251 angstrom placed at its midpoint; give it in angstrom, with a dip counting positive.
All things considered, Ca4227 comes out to 1.6 angstrom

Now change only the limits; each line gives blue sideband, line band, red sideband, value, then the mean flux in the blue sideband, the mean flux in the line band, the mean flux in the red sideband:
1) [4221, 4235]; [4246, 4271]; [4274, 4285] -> 0.5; 3.46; 3.47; 3.61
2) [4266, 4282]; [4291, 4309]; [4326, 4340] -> 4.4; 3.52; 2.92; 4.28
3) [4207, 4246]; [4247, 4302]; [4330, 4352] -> 7.0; 3.77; 3.45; 4.2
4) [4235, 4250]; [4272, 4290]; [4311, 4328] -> 1.2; 3.83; 3.56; 3.8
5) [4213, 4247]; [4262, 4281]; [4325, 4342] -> 1.9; 3.71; 3.53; 4.22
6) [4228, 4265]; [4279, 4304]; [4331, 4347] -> 3.6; 3.61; 3.34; 4.21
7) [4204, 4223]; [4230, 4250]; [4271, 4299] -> -0.3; 3.89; 3.8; 3.49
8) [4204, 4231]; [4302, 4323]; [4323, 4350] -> 3.7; 3.73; 3.31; 4.09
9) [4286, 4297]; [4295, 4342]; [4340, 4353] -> 1.8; 3.44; 3.62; 4.07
